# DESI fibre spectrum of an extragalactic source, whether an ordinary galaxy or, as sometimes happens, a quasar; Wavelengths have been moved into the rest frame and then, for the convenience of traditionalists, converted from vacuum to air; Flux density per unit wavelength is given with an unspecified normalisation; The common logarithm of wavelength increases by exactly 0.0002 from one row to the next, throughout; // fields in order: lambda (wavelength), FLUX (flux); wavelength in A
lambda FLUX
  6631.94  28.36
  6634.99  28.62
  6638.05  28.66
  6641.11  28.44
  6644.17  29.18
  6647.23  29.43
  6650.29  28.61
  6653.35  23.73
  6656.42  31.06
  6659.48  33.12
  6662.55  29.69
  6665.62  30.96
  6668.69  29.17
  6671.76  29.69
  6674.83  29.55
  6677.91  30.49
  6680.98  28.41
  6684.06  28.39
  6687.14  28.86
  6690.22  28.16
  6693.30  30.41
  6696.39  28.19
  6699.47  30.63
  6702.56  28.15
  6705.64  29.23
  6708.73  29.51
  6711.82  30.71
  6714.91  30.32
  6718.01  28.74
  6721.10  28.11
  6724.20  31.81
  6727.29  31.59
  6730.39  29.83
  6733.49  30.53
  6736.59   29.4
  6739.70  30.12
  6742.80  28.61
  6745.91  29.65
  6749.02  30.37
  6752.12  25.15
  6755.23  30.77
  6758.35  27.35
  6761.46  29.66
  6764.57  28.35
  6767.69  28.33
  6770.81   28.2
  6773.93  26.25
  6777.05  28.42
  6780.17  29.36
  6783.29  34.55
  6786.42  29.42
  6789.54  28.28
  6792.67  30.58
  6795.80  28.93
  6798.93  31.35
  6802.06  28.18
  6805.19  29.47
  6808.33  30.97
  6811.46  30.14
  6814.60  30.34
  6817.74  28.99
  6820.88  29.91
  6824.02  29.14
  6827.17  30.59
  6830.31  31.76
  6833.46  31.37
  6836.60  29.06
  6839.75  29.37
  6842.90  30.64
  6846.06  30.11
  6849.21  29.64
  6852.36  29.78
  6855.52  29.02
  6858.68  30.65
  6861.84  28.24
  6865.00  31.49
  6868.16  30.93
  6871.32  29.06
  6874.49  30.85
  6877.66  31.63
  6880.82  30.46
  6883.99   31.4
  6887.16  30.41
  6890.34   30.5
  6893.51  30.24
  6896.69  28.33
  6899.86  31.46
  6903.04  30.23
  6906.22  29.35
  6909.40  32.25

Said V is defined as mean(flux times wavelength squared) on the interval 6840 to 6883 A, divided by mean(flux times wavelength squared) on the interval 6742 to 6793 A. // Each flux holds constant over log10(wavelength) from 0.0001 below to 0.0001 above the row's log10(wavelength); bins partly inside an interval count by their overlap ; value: 1.1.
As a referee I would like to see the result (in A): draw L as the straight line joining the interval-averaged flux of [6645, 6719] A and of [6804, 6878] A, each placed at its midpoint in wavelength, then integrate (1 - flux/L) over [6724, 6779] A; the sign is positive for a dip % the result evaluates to 1.2 A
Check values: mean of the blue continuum 29.4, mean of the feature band 29.1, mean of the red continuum 30.1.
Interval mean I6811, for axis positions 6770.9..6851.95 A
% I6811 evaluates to 29.8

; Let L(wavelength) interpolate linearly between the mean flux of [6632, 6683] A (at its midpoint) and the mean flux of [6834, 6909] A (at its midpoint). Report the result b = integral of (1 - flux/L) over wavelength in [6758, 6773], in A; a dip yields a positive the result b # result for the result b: 0.68 A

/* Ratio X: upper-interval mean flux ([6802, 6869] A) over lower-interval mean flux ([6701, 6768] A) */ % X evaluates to 1.0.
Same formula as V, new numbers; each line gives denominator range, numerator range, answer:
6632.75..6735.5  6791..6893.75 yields 1.07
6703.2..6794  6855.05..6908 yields 1.07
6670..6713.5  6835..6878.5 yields 1.07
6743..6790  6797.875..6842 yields 1.05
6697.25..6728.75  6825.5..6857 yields 1.05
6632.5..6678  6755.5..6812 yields 1.04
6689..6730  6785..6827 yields 1.03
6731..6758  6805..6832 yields 1.05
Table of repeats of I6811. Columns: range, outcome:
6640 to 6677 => 29.4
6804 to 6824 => 29.9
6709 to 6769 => 29.4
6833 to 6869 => 30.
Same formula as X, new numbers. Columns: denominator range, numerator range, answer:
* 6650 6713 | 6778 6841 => 1.02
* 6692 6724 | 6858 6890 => 1.03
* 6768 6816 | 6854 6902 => 1.02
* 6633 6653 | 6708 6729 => 1.06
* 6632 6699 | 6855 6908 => 1.04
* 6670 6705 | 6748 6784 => 0.99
